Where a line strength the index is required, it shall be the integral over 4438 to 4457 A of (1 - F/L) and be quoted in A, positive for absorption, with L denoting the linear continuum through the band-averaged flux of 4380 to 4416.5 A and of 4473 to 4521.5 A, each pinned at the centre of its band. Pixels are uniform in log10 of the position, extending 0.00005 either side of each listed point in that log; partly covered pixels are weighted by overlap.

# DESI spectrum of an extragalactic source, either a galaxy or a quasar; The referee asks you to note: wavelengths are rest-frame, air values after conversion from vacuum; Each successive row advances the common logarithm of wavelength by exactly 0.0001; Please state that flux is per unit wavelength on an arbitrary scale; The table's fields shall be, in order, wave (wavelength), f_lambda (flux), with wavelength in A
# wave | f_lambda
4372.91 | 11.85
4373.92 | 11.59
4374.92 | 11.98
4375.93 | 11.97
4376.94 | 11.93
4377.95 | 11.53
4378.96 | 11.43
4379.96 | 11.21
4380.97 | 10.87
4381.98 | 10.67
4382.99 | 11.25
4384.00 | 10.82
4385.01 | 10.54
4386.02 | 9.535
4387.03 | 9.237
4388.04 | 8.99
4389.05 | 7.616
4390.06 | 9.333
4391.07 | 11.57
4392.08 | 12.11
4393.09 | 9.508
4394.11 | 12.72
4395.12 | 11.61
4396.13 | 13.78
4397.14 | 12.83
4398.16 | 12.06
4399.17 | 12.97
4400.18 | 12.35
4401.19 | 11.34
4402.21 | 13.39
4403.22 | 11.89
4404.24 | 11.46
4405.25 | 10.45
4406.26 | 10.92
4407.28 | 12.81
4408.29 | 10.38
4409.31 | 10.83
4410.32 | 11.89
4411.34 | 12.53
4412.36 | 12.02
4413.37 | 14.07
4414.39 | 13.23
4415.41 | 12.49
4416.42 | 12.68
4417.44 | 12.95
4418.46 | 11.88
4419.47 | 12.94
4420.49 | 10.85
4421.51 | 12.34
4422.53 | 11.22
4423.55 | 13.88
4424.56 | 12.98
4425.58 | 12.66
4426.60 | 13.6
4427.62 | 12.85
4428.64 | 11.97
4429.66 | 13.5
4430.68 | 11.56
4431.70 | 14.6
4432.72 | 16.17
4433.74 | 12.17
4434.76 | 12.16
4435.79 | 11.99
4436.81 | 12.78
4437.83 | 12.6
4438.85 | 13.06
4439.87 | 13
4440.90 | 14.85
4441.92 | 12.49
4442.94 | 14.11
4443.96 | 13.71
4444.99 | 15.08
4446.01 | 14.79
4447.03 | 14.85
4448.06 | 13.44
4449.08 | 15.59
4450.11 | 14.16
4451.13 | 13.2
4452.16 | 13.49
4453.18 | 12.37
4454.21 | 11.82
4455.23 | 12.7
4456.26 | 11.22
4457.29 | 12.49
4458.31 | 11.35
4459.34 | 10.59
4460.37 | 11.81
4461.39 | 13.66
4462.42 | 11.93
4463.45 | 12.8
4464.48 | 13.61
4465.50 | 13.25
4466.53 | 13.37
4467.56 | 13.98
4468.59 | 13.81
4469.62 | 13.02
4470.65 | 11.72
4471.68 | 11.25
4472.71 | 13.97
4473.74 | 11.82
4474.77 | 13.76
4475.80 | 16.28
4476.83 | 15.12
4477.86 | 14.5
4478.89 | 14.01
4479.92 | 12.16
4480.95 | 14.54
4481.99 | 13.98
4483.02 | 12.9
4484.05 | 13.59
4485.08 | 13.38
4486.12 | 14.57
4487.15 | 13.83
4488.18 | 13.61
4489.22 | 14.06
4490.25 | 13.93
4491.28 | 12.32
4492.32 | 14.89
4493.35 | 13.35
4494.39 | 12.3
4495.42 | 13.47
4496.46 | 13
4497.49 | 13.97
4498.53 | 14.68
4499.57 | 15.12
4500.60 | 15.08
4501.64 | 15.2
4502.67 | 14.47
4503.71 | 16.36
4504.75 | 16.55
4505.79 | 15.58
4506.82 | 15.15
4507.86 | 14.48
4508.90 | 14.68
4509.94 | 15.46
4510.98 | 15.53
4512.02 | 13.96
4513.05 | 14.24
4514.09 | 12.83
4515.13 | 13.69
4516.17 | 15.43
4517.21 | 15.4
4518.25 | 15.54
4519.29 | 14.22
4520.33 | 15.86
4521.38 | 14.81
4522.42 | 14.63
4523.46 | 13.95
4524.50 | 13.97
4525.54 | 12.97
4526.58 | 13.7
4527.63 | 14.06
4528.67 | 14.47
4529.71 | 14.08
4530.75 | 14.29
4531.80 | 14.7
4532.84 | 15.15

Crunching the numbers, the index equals -1.0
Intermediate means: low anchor 11.4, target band 13.5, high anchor 14.3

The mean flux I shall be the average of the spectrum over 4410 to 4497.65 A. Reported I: 13.2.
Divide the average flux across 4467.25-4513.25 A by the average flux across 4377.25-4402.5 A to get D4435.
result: 1.26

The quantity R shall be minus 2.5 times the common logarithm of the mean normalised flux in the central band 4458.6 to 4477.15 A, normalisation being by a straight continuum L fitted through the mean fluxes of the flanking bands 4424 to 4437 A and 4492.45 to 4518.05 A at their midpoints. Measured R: 0.061 mag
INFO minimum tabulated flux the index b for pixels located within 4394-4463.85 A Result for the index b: 10.38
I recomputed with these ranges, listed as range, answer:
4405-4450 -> 12.9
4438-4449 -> 14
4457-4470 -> 12.7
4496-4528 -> 14.7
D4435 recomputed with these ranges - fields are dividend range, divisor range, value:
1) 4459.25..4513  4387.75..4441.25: 1.13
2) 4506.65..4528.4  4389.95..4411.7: 1.23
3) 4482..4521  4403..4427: 1.18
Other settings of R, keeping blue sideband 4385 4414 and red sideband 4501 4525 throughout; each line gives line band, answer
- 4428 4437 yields -0.05 mag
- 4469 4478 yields 0.02 mag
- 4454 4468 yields 0.07 mag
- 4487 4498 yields 0.06 mag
